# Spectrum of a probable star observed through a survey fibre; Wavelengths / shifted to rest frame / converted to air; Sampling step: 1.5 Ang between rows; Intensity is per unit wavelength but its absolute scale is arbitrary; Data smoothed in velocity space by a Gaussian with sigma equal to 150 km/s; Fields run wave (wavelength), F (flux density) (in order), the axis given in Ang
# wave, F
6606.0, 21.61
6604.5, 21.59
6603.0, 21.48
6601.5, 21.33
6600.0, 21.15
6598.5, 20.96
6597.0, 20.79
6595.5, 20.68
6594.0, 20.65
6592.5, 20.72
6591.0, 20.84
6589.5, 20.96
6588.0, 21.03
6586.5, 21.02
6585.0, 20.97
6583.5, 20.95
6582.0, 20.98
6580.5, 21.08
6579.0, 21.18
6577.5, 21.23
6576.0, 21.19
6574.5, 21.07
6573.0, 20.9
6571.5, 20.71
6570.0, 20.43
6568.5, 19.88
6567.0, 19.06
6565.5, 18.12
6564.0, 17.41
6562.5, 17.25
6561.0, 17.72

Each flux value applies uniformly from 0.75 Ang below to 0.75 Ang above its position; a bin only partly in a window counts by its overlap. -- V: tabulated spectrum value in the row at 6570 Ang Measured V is 20.43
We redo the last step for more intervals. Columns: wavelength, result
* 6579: 21.18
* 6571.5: 20.71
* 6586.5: 21.02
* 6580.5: 21.08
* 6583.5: 20.95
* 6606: 21.61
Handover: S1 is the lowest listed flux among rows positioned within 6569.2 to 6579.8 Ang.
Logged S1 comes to 20.43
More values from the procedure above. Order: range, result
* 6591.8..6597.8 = 20.65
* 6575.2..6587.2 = 20.95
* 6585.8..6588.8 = 21.02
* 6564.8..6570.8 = 18.12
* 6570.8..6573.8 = 20.71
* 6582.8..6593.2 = 20.72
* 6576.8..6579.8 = 21.18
